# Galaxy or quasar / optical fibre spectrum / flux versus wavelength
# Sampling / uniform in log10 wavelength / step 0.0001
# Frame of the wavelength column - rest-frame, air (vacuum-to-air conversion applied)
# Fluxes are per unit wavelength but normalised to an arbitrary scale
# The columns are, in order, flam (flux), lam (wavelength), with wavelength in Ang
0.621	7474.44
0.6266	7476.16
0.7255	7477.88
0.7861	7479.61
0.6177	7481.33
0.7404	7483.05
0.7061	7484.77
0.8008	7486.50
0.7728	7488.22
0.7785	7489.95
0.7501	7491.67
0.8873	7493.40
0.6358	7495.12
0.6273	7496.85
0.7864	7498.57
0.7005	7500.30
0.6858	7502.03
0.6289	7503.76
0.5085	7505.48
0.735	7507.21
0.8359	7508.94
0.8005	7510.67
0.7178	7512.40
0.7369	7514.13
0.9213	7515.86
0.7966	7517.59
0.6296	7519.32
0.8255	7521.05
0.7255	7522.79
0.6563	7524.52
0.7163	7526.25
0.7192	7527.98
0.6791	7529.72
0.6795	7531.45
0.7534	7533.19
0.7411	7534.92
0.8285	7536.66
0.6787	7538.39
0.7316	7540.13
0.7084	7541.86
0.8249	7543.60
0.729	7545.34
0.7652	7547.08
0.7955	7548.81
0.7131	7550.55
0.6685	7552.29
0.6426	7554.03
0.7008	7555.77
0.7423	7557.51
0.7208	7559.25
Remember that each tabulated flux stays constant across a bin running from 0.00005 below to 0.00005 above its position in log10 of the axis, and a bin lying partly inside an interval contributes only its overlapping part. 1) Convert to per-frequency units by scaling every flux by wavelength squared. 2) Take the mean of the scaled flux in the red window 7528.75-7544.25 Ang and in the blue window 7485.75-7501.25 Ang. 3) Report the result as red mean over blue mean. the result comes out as 0.99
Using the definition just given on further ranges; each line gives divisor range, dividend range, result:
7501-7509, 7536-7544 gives 1.14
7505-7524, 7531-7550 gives 1.00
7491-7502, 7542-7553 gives 1.04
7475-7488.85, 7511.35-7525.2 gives 1.06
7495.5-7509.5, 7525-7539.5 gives 1.07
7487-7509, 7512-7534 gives 1.04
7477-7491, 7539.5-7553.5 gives 1.02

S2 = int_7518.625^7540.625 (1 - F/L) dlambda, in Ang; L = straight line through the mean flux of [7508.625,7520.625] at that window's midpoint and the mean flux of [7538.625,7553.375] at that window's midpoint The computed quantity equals 1.1 Ang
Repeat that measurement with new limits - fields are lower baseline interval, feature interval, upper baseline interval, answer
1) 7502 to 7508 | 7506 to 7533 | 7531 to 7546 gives -2.5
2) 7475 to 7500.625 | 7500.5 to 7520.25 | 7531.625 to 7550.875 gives 0.3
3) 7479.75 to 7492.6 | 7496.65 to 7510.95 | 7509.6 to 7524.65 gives 1.0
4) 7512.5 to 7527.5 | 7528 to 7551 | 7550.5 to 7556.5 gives -1.1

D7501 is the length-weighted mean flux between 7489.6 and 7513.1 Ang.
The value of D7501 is 0.719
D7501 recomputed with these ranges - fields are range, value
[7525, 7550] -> 0.738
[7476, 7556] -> 0.729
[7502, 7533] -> 0.724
